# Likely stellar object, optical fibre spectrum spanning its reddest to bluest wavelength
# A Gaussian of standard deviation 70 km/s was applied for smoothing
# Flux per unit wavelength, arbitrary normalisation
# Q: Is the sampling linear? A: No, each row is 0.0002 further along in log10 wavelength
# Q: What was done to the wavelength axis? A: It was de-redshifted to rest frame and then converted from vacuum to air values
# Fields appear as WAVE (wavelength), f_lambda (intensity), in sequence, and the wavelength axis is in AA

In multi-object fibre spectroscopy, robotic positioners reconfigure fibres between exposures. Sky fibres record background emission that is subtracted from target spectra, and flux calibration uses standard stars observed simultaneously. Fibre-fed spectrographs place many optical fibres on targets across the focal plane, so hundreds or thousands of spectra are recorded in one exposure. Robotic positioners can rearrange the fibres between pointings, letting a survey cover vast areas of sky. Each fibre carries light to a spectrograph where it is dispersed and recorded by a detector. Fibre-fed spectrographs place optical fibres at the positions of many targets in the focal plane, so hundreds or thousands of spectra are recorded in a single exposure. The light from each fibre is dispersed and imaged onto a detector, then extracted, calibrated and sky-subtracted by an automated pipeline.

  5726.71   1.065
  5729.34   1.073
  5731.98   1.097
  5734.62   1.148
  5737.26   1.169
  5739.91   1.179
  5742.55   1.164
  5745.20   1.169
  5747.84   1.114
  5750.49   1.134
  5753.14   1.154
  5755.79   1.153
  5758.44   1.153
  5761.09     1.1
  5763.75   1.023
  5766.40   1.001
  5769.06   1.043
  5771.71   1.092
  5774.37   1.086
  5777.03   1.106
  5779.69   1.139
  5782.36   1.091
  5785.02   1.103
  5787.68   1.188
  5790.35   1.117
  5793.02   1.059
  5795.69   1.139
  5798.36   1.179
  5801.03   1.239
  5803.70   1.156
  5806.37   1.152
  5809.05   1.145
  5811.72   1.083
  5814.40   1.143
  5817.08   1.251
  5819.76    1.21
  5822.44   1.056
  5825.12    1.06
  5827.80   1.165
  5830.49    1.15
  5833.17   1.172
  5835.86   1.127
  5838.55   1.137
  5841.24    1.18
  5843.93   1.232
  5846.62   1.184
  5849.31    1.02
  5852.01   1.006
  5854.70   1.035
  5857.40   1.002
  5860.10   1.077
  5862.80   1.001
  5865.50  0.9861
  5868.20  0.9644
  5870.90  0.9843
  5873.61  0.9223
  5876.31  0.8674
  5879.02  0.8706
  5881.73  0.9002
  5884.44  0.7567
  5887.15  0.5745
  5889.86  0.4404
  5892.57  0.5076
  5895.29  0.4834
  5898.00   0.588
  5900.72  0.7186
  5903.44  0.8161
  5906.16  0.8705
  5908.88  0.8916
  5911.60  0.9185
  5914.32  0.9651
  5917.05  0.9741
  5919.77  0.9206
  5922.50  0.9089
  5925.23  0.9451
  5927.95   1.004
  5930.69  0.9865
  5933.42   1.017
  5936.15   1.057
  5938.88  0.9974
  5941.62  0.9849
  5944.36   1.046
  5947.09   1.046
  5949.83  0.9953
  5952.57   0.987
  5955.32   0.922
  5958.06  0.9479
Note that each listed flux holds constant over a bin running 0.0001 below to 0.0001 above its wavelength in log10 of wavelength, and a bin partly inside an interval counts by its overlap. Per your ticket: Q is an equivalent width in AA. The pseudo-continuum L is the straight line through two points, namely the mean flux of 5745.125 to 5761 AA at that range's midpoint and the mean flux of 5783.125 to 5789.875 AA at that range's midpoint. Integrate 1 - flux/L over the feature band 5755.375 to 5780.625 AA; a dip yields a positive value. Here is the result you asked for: 1.2 AA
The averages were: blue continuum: 1.14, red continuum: 1.14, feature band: 1.09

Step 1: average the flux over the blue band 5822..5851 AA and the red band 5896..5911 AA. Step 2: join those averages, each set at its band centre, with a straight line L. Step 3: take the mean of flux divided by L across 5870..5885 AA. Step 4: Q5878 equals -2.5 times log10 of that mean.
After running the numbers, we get 0.03 mag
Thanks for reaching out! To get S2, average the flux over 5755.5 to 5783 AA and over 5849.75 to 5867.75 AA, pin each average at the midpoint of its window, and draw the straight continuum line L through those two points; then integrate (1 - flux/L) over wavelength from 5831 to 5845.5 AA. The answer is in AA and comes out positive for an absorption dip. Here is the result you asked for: -1.9 AA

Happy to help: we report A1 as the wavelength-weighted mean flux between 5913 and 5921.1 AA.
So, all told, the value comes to 0.953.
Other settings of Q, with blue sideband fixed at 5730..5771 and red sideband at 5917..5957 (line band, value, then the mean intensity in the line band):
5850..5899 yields 9.4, 0.835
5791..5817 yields -1.6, 1.15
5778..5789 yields -0.3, 1.13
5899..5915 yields 2.5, 0.853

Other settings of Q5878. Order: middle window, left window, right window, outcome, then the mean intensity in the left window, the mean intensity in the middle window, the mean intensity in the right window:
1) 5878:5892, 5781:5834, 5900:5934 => 0.38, 1.14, 0.693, 0.92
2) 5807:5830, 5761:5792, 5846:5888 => -0.12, 1.09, 1.14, 0.947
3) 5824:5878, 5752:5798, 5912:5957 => -0.02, 1.1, 1.06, 0.983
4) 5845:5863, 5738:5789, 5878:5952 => -0.10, 1.12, 1.05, 0.861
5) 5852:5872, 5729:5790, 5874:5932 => -0.13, 1.12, 1.01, 0.807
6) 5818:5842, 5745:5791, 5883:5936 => -0.17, 1.11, 1.14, 0.811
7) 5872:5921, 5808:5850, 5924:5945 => 0.33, 1.15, 0.778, 1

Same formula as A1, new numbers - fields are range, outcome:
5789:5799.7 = 1.12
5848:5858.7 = 1.02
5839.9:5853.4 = 1.12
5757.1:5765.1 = 1.09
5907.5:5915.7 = 0.925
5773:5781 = 1.11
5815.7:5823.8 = 1.17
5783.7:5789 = 1.15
